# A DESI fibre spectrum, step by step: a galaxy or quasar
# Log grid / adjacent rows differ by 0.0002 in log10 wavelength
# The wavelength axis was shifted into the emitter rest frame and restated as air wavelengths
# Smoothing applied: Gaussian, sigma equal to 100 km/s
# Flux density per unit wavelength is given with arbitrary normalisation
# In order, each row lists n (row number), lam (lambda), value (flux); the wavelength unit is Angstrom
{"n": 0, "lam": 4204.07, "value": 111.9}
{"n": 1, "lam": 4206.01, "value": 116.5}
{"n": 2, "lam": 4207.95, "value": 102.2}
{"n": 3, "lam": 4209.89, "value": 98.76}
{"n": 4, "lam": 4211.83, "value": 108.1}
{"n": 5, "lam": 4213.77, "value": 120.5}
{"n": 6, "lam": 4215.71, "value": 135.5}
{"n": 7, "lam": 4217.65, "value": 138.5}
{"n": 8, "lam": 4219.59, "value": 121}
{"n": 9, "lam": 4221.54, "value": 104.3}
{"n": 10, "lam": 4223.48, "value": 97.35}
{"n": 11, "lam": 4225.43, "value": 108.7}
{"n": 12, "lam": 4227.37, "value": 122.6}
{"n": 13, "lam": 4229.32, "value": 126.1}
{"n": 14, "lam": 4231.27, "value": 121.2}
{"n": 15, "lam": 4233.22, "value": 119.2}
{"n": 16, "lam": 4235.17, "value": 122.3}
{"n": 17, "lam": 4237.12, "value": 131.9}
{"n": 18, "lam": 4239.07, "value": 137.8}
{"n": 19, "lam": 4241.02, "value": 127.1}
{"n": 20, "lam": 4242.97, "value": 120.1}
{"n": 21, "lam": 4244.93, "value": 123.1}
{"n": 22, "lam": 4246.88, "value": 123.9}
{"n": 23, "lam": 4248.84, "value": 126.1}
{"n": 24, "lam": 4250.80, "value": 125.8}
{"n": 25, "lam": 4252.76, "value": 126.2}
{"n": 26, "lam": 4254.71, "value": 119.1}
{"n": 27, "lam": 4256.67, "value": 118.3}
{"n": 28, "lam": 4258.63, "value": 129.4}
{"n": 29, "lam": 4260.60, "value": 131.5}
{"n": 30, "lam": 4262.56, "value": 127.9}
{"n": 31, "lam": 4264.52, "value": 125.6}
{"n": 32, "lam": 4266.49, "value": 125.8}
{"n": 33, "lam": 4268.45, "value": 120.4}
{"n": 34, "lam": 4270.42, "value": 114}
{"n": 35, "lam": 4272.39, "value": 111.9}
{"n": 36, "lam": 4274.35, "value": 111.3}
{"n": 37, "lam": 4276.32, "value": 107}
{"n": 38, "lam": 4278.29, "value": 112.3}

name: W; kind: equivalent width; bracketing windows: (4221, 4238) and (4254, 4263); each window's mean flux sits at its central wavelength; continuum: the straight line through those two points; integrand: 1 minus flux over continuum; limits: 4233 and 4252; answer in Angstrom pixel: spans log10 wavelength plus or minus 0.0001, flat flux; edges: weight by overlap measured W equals -0.8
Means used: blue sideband 117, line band 126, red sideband 125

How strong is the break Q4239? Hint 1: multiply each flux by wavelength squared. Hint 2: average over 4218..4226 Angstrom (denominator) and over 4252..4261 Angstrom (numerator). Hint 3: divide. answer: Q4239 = 1.15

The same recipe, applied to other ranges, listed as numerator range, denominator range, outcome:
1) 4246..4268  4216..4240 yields 1.05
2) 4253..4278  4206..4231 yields 1.06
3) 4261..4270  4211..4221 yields 1.03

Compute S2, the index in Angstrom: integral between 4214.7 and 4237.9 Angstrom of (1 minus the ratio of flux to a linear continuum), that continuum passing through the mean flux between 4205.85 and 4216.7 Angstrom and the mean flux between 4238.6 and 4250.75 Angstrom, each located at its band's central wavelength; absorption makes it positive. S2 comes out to -0.3 Angstrom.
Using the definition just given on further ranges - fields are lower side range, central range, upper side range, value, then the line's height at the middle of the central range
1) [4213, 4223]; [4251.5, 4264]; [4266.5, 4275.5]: -0.9 Angstrom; 117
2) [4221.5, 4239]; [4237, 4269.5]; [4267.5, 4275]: -2.6 Angstrom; 116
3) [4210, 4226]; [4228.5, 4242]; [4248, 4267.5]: -0.7 Angstrom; 120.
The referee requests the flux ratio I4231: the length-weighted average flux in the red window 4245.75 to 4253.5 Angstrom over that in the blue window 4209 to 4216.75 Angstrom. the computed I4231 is 1.08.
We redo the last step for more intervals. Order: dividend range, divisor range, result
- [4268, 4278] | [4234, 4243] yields 0.87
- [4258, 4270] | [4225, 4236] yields 1.05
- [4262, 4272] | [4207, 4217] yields 1.07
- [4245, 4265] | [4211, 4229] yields 1.06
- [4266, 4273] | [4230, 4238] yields 0.95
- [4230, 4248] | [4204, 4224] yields 1.09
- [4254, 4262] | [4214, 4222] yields 0.99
